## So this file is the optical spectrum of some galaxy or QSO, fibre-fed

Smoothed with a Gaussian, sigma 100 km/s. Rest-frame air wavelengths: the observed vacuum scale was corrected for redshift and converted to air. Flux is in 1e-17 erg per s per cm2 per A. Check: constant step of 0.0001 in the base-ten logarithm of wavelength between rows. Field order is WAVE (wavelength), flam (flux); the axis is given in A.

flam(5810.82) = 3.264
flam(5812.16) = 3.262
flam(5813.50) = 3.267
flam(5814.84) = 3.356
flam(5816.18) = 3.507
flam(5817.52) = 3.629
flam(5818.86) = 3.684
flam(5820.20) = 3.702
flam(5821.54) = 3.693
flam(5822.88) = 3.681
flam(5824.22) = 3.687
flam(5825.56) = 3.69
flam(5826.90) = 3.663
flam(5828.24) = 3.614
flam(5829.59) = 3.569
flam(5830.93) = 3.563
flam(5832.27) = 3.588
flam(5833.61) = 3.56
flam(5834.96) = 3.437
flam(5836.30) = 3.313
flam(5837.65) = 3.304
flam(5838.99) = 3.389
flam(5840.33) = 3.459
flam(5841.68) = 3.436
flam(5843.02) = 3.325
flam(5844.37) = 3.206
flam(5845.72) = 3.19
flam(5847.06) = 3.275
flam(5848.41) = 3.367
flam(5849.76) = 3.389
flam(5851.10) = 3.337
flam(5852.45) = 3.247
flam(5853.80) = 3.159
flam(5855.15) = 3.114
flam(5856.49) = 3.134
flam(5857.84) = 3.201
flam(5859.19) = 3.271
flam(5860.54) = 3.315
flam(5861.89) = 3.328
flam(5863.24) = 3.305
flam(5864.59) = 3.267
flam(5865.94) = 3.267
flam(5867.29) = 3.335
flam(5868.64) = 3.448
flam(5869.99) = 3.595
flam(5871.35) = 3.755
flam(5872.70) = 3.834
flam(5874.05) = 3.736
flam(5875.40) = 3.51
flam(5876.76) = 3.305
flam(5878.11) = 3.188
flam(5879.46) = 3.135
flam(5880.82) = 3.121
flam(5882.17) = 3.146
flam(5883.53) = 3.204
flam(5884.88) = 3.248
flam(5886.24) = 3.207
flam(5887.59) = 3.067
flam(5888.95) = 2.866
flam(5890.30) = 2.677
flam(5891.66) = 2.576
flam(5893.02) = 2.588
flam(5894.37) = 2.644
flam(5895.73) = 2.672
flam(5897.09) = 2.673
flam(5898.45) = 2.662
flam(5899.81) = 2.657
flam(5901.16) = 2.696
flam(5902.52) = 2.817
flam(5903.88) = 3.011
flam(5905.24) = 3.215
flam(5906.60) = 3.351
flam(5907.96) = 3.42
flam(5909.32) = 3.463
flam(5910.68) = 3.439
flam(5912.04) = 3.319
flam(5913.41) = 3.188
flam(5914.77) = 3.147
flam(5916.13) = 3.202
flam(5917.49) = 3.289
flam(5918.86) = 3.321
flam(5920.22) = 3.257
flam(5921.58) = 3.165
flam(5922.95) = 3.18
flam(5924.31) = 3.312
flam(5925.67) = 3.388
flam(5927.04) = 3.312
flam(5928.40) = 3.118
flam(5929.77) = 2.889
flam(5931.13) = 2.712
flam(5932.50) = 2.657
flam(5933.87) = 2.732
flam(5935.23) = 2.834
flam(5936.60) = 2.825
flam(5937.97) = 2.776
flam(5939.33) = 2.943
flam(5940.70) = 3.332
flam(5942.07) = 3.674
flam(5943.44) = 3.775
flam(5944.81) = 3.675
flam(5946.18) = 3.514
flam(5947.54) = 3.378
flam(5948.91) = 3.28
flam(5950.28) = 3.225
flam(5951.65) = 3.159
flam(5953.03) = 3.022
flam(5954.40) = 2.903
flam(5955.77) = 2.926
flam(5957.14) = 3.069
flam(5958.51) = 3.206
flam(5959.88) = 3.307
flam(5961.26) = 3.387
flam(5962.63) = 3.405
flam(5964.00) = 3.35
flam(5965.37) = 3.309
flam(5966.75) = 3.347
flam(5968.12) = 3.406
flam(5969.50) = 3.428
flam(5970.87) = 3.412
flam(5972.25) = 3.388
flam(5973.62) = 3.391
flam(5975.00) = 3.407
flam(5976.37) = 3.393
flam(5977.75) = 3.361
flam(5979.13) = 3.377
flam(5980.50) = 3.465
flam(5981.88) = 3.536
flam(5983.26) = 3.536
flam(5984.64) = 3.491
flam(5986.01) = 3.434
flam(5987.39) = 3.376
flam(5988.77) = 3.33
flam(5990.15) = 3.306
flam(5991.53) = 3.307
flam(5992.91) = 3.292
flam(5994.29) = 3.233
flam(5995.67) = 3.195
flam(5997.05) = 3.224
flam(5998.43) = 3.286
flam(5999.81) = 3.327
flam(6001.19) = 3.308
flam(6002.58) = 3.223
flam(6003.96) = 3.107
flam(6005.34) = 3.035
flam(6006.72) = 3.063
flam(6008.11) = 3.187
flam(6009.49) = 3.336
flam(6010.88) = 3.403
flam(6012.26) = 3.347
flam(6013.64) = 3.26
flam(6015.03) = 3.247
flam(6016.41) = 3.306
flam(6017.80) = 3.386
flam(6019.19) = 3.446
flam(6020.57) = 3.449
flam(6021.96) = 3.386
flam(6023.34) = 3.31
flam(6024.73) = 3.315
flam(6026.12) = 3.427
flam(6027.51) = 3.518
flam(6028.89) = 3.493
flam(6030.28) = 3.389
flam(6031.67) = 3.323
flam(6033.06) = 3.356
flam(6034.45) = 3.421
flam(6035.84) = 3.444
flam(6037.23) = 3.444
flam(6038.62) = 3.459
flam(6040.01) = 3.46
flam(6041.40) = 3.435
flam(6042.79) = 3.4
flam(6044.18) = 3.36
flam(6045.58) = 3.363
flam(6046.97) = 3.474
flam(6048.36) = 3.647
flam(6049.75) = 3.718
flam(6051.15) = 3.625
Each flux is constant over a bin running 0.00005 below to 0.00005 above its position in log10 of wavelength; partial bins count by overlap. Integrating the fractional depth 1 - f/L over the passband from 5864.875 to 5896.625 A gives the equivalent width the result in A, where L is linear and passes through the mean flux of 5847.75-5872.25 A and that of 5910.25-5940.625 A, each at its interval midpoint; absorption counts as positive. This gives 0.8 A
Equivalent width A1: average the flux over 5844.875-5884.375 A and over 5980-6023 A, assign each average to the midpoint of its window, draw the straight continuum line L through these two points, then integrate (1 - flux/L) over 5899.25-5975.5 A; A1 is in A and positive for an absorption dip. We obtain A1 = 2.7 A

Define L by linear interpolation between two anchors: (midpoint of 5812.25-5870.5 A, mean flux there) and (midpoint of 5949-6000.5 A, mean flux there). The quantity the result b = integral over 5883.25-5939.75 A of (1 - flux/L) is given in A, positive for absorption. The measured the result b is 5.77 A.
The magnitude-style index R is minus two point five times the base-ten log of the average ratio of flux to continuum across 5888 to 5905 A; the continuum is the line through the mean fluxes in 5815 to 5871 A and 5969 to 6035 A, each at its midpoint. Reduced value 0.24 mag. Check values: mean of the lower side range 3.42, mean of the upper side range 3.34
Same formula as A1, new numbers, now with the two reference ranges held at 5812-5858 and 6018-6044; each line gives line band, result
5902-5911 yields 0.5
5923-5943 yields 2.2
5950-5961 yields 1.0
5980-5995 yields 0.1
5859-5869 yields 0.3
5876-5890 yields 1.2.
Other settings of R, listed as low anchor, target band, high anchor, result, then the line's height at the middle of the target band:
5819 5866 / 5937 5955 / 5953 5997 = 0.02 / 3.34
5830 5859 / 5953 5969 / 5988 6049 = 0.04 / 3.34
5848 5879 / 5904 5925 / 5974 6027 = 0.02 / 3.35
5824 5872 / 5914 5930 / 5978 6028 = 0.04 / 3.36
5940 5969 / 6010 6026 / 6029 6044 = 0.01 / 3.39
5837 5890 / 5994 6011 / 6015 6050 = 0.06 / 3.4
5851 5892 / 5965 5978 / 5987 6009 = -0.05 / 3.24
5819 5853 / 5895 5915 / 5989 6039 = 0.12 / 3.41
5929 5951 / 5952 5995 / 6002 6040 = -0.03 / 3.22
